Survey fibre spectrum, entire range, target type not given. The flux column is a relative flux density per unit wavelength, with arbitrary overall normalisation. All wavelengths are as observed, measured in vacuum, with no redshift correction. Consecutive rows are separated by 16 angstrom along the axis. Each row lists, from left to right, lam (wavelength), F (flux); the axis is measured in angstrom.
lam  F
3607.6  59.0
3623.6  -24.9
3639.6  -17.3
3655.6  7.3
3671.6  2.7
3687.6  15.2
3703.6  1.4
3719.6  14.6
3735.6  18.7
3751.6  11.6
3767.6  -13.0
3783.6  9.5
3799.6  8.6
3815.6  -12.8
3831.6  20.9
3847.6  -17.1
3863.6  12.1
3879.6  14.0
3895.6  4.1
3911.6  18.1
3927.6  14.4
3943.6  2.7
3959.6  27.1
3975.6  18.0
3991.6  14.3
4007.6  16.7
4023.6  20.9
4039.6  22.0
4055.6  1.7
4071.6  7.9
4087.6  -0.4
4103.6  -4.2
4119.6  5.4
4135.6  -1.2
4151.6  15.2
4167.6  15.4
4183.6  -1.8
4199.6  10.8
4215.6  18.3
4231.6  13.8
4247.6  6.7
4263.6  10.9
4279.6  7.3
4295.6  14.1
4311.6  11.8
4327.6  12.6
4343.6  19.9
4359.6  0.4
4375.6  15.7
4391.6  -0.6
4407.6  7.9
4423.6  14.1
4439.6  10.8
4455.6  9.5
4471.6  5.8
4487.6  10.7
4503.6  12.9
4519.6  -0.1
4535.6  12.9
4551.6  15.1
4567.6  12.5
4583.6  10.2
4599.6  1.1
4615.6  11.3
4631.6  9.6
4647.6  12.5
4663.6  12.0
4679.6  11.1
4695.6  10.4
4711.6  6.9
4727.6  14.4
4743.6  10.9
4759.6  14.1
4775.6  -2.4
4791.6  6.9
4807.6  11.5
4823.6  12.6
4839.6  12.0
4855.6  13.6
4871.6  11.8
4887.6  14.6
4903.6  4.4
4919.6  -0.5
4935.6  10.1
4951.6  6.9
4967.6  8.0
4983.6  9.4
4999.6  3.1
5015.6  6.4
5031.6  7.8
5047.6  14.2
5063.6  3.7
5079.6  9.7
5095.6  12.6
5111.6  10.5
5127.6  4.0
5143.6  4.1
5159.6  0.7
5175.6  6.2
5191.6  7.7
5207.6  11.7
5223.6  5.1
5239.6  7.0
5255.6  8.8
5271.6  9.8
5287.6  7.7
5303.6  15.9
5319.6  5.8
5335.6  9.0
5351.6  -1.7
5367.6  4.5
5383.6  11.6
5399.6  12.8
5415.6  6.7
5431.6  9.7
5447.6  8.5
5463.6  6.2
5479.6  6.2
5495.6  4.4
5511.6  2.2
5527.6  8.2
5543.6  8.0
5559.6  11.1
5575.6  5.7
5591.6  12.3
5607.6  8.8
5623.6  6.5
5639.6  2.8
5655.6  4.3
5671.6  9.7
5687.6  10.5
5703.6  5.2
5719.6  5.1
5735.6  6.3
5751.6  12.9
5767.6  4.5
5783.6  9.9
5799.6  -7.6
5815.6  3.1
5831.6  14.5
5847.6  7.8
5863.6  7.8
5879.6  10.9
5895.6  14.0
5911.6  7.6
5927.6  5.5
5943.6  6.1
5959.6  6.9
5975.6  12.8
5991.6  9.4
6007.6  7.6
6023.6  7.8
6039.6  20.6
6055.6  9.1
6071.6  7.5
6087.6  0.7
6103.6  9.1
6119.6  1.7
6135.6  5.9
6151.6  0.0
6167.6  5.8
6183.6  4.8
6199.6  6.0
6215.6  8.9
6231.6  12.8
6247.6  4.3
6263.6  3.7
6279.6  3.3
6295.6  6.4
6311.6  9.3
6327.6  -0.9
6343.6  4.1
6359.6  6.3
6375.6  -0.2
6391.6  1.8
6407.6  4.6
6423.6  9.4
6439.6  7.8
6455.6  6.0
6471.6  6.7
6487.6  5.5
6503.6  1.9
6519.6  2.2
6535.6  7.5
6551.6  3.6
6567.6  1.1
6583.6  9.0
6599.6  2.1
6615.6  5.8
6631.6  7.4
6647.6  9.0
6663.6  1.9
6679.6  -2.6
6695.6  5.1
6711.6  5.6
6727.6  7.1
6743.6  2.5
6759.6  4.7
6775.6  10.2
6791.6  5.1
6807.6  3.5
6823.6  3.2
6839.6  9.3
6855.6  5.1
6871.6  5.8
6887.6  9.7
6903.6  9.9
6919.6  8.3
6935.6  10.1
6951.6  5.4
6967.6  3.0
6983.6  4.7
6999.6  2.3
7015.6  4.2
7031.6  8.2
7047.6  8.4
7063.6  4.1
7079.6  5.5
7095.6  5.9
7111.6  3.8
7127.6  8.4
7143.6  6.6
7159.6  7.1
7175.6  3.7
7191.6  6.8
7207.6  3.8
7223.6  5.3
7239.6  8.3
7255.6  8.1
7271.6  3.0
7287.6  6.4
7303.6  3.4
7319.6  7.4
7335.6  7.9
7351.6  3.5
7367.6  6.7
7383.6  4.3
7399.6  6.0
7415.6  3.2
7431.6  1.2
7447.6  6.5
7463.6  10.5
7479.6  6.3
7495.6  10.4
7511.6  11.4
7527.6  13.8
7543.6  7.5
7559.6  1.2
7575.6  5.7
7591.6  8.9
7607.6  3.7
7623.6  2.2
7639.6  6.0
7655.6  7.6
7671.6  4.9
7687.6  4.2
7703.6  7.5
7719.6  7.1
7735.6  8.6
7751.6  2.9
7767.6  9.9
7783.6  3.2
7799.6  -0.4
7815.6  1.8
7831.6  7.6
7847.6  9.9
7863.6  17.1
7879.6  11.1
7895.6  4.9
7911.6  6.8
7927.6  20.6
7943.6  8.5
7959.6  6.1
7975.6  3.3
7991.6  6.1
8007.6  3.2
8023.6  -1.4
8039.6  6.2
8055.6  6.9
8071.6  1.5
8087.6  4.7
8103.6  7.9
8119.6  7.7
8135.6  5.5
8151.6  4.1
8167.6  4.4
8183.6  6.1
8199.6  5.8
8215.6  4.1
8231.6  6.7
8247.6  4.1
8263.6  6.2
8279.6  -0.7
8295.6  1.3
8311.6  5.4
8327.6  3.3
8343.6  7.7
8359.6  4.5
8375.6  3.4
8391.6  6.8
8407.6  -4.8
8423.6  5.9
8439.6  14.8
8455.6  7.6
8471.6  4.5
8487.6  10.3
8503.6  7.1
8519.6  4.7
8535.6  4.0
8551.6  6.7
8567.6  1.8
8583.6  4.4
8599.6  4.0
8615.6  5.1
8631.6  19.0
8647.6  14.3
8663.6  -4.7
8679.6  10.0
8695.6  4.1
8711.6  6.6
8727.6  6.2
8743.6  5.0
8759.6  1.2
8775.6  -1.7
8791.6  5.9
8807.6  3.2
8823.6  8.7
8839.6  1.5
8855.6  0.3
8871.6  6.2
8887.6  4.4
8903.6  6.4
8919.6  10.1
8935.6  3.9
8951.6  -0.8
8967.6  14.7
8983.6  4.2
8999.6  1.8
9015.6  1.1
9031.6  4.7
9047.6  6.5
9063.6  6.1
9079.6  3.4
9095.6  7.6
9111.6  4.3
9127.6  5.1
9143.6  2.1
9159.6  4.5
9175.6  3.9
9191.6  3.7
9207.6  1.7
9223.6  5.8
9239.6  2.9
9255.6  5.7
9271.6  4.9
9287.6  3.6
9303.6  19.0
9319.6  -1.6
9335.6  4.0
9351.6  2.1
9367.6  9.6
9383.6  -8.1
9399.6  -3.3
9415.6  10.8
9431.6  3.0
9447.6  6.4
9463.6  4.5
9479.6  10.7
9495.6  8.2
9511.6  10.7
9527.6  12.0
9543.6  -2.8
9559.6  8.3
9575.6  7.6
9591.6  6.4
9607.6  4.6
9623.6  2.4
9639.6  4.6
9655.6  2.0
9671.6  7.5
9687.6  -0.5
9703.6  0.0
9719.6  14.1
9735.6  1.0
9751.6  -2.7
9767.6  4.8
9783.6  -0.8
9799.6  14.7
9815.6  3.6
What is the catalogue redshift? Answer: 0.207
